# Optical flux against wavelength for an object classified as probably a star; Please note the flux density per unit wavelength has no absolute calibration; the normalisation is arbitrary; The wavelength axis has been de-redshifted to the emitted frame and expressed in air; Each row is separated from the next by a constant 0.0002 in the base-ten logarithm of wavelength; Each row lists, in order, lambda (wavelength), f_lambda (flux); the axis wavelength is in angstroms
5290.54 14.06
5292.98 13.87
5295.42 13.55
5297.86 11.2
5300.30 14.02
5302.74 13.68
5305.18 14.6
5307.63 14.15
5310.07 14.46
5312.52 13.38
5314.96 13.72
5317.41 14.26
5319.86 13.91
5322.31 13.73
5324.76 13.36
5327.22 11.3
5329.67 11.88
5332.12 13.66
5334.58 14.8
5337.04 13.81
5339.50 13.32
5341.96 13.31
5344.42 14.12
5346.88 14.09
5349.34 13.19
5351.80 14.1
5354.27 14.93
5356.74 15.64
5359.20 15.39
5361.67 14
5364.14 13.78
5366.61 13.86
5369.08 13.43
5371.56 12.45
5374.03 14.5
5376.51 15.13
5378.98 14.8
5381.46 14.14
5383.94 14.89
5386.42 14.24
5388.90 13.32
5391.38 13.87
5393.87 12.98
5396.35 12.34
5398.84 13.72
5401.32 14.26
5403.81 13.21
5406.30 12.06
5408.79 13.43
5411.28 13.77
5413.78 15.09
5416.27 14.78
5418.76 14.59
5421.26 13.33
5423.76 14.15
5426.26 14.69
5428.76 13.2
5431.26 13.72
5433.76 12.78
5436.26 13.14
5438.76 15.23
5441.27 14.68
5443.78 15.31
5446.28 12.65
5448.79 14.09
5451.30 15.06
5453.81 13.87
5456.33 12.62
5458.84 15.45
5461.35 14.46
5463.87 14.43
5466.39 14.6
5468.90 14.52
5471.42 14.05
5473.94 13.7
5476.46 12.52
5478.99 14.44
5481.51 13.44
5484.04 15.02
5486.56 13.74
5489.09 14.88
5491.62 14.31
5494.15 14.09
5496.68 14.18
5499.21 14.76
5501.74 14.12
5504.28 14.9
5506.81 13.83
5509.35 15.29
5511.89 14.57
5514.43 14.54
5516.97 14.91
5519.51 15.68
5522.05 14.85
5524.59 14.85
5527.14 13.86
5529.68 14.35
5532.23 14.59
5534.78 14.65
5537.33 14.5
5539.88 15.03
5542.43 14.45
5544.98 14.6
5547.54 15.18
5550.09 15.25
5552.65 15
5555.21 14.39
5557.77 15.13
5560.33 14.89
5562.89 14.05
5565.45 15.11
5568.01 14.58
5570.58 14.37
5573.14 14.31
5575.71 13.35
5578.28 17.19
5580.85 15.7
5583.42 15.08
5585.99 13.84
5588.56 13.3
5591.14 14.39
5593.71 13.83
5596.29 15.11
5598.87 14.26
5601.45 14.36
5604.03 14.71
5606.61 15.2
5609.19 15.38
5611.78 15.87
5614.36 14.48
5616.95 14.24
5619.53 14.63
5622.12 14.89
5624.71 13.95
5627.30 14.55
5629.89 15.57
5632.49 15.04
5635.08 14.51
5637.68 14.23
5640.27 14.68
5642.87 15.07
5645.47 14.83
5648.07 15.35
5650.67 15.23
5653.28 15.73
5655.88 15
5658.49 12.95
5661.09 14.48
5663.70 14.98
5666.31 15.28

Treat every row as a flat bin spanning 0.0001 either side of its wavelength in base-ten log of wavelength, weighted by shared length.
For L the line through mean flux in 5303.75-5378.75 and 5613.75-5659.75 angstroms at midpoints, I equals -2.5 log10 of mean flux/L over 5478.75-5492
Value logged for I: 0.00 mag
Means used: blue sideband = 13.9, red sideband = 14.7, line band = 14.3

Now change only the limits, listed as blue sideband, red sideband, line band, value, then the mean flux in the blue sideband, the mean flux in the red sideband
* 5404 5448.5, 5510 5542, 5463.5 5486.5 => 0.019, 13.9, 14.7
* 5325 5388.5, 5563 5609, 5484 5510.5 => -0.006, 13.9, 14.6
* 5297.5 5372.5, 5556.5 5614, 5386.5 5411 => 0.055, 13.8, 14.7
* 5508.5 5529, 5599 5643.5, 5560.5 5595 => 0.016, 14.8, 14.8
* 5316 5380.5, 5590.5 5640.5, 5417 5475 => 0.005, 13.9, 14.7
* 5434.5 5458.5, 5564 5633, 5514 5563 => -0.022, 14.1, 14.7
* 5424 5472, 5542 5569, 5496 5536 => -0.005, 14.1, 14.8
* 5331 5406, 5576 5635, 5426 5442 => 0.025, 14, 14.8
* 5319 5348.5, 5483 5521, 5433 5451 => 0.008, 13.4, 14.6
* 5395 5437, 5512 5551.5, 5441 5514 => -0.001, 13.7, 14.7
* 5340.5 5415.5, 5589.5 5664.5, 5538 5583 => -0.025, 13.9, 14.7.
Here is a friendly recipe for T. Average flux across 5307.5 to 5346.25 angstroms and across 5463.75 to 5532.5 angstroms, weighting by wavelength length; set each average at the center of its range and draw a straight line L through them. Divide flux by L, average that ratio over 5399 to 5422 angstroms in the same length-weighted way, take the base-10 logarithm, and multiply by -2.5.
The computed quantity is 0.01 mag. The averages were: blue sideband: 13.6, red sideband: 14.4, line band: 13.8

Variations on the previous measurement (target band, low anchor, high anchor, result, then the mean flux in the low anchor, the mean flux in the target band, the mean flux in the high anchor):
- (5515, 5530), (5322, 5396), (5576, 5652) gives -0.02 mag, 13.9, 14.8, 14.8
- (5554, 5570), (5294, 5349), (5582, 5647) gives -0.02 mag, 13.6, 14.7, 14.6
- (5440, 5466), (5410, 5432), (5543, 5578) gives 0.00 mag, 14.2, 14.3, 14.7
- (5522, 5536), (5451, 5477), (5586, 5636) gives -0.01 mag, 14.1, 14.5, 14.6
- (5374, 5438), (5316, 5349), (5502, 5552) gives 0.01 mag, 13.5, 13.8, 14.7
